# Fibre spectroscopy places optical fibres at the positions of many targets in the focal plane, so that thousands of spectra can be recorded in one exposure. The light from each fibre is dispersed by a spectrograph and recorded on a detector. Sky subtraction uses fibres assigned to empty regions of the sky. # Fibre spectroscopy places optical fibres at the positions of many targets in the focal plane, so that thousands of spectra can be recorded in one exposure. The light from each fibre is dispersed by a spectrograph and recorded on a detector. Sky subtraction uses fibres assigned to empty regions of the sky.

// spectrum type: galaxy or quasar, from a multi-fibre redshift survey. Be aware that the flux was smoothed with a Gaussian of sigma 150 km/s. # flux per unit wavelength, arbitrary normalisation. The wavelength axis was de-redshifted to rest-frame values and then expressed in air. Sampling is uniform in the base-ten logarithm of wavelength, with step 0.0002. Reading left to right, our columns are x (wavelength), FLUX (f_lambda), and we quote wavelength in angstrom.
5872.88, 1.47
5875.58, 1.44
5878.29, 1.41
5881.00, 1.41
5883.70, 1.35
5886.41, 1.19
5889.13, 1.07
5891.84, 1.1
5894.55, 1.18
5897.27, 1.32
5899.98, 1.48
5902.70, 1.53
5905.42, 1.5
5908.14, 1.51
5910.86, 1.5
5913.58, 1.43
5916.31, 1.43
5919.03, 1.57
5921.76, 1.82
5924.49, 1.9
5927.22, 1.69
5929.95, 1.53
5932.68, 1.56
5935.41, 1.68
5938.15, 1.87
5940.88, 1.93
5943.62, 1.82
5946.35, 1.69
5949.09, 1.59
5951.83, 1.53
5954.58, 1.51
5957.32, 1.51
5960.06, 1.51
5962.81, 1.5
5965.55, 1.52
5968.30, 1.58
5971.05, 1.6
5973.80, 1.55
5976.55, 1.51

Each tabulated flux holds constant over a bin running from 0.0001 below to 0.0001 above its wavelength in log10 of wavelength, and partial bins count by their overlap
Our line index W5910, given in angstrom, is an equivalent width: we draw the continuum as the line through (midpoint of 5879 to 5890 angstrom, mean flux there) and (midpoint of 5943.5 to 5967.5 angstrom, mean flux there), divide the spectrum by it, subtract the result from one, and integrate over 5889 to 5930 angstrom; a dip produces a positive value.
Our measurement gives -3.1 angstrom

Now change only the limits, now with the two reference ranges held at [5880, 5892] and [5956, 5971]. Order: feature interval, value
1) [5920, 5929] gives -2.6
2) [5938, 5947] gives -2.4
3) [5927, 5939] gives -2.1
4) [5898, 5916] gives -2.3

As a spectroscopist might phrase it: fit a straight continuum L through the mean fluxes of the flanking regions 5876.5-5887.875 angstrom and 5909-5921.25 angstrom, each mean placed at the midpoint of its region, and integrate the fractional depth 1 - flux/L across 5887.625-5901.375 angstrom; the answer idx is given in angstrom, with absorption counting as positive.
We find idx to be 1.7 angstrom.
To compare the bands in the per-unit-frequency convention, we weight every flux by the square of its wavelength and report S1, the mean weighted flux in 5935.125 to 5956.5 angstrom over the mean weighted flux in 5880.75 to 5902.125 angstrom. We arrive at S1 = 1.37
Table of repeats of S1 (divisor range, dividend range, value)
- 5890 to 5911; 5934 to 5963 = 1.22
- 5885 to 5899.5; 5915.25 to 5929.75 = 1.42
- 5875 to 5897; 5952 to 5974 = 1.24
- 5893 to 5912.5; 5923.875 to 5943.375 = 1.23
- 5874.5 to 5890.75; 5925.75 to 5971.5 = 1.27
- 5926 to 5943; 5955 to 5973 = 0.90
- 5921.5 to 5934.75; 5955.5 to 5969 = 0.91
